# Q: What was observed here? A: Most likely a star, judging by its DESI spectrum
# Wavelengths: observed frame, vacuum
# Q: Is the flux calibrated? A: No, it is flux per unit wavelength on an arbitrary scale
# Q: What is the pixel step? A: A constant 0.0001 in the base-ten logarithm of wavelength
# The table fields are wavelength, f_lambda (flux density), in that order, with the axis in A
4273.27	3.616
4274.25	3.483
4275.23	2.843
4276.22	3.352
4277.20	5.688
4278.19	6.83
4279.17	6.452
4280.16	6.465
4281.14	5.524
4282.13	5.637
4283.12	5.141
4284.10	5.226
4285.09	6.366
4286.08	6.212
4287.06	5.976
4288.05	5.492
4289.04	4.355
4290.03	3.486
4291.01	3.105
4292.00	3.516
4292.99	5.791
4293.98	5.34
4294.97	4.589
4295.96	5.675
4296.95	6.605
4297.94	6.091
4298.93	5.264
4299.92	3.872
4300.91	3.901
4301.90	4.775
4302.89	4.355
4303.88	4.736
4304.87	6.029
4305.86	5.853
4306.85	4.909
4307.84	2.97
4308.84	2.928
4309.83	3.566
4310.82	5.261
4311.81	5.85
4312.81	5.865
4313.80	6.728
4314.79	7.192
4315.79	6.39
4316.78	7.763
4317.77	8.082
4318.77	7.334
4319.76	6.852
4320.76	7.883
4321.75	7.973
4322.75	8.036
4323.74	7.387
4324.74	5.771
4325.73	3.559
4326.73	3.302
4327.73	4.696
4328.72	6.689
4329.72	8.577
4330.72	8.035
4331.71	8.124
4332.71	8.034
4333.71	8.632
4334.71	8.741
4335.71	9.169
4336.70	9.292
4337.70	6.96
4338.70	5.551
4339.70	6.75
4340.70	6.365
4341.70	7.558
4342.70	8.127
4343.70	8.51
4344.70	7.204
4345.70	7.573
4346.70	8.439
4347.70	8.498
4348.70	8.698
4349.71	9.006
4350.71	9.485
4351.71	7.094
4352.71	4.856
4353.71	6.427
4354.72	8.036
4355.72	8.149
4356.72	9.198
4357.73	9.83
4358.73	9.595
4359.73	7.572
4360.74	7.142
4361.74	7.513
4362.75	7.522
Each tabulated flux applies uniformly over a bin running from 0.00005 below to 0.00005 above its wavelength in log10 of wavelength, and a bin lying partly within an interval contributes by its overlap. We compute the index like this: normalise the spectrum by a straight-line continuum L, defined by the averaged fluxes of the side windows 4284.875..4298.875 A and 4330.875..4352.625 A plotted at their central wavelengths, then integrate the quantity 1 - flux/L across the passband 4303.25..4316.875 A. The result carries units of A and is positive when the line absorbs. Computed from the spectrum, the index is 1.9 A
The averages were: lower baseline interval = 5.16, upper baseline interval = 7.93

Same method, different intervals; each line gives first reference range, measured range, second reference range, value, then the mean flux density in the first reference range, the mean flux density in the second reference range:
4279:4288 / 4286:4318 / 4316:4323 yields 7.5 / 5.85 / 7.64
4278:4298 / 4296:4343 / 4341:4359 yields 3.2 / 5.39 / 8.09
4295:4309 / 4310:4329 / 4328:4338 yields 0.8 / 4.89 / 8.18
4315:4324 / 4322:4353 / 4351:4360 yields 1.3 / 7.52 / 7.91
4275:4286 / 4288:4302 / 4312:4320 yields 3.1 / 5.5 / 6.99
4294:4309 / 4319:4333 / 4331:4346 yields 0.0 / 4.89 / 7.78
